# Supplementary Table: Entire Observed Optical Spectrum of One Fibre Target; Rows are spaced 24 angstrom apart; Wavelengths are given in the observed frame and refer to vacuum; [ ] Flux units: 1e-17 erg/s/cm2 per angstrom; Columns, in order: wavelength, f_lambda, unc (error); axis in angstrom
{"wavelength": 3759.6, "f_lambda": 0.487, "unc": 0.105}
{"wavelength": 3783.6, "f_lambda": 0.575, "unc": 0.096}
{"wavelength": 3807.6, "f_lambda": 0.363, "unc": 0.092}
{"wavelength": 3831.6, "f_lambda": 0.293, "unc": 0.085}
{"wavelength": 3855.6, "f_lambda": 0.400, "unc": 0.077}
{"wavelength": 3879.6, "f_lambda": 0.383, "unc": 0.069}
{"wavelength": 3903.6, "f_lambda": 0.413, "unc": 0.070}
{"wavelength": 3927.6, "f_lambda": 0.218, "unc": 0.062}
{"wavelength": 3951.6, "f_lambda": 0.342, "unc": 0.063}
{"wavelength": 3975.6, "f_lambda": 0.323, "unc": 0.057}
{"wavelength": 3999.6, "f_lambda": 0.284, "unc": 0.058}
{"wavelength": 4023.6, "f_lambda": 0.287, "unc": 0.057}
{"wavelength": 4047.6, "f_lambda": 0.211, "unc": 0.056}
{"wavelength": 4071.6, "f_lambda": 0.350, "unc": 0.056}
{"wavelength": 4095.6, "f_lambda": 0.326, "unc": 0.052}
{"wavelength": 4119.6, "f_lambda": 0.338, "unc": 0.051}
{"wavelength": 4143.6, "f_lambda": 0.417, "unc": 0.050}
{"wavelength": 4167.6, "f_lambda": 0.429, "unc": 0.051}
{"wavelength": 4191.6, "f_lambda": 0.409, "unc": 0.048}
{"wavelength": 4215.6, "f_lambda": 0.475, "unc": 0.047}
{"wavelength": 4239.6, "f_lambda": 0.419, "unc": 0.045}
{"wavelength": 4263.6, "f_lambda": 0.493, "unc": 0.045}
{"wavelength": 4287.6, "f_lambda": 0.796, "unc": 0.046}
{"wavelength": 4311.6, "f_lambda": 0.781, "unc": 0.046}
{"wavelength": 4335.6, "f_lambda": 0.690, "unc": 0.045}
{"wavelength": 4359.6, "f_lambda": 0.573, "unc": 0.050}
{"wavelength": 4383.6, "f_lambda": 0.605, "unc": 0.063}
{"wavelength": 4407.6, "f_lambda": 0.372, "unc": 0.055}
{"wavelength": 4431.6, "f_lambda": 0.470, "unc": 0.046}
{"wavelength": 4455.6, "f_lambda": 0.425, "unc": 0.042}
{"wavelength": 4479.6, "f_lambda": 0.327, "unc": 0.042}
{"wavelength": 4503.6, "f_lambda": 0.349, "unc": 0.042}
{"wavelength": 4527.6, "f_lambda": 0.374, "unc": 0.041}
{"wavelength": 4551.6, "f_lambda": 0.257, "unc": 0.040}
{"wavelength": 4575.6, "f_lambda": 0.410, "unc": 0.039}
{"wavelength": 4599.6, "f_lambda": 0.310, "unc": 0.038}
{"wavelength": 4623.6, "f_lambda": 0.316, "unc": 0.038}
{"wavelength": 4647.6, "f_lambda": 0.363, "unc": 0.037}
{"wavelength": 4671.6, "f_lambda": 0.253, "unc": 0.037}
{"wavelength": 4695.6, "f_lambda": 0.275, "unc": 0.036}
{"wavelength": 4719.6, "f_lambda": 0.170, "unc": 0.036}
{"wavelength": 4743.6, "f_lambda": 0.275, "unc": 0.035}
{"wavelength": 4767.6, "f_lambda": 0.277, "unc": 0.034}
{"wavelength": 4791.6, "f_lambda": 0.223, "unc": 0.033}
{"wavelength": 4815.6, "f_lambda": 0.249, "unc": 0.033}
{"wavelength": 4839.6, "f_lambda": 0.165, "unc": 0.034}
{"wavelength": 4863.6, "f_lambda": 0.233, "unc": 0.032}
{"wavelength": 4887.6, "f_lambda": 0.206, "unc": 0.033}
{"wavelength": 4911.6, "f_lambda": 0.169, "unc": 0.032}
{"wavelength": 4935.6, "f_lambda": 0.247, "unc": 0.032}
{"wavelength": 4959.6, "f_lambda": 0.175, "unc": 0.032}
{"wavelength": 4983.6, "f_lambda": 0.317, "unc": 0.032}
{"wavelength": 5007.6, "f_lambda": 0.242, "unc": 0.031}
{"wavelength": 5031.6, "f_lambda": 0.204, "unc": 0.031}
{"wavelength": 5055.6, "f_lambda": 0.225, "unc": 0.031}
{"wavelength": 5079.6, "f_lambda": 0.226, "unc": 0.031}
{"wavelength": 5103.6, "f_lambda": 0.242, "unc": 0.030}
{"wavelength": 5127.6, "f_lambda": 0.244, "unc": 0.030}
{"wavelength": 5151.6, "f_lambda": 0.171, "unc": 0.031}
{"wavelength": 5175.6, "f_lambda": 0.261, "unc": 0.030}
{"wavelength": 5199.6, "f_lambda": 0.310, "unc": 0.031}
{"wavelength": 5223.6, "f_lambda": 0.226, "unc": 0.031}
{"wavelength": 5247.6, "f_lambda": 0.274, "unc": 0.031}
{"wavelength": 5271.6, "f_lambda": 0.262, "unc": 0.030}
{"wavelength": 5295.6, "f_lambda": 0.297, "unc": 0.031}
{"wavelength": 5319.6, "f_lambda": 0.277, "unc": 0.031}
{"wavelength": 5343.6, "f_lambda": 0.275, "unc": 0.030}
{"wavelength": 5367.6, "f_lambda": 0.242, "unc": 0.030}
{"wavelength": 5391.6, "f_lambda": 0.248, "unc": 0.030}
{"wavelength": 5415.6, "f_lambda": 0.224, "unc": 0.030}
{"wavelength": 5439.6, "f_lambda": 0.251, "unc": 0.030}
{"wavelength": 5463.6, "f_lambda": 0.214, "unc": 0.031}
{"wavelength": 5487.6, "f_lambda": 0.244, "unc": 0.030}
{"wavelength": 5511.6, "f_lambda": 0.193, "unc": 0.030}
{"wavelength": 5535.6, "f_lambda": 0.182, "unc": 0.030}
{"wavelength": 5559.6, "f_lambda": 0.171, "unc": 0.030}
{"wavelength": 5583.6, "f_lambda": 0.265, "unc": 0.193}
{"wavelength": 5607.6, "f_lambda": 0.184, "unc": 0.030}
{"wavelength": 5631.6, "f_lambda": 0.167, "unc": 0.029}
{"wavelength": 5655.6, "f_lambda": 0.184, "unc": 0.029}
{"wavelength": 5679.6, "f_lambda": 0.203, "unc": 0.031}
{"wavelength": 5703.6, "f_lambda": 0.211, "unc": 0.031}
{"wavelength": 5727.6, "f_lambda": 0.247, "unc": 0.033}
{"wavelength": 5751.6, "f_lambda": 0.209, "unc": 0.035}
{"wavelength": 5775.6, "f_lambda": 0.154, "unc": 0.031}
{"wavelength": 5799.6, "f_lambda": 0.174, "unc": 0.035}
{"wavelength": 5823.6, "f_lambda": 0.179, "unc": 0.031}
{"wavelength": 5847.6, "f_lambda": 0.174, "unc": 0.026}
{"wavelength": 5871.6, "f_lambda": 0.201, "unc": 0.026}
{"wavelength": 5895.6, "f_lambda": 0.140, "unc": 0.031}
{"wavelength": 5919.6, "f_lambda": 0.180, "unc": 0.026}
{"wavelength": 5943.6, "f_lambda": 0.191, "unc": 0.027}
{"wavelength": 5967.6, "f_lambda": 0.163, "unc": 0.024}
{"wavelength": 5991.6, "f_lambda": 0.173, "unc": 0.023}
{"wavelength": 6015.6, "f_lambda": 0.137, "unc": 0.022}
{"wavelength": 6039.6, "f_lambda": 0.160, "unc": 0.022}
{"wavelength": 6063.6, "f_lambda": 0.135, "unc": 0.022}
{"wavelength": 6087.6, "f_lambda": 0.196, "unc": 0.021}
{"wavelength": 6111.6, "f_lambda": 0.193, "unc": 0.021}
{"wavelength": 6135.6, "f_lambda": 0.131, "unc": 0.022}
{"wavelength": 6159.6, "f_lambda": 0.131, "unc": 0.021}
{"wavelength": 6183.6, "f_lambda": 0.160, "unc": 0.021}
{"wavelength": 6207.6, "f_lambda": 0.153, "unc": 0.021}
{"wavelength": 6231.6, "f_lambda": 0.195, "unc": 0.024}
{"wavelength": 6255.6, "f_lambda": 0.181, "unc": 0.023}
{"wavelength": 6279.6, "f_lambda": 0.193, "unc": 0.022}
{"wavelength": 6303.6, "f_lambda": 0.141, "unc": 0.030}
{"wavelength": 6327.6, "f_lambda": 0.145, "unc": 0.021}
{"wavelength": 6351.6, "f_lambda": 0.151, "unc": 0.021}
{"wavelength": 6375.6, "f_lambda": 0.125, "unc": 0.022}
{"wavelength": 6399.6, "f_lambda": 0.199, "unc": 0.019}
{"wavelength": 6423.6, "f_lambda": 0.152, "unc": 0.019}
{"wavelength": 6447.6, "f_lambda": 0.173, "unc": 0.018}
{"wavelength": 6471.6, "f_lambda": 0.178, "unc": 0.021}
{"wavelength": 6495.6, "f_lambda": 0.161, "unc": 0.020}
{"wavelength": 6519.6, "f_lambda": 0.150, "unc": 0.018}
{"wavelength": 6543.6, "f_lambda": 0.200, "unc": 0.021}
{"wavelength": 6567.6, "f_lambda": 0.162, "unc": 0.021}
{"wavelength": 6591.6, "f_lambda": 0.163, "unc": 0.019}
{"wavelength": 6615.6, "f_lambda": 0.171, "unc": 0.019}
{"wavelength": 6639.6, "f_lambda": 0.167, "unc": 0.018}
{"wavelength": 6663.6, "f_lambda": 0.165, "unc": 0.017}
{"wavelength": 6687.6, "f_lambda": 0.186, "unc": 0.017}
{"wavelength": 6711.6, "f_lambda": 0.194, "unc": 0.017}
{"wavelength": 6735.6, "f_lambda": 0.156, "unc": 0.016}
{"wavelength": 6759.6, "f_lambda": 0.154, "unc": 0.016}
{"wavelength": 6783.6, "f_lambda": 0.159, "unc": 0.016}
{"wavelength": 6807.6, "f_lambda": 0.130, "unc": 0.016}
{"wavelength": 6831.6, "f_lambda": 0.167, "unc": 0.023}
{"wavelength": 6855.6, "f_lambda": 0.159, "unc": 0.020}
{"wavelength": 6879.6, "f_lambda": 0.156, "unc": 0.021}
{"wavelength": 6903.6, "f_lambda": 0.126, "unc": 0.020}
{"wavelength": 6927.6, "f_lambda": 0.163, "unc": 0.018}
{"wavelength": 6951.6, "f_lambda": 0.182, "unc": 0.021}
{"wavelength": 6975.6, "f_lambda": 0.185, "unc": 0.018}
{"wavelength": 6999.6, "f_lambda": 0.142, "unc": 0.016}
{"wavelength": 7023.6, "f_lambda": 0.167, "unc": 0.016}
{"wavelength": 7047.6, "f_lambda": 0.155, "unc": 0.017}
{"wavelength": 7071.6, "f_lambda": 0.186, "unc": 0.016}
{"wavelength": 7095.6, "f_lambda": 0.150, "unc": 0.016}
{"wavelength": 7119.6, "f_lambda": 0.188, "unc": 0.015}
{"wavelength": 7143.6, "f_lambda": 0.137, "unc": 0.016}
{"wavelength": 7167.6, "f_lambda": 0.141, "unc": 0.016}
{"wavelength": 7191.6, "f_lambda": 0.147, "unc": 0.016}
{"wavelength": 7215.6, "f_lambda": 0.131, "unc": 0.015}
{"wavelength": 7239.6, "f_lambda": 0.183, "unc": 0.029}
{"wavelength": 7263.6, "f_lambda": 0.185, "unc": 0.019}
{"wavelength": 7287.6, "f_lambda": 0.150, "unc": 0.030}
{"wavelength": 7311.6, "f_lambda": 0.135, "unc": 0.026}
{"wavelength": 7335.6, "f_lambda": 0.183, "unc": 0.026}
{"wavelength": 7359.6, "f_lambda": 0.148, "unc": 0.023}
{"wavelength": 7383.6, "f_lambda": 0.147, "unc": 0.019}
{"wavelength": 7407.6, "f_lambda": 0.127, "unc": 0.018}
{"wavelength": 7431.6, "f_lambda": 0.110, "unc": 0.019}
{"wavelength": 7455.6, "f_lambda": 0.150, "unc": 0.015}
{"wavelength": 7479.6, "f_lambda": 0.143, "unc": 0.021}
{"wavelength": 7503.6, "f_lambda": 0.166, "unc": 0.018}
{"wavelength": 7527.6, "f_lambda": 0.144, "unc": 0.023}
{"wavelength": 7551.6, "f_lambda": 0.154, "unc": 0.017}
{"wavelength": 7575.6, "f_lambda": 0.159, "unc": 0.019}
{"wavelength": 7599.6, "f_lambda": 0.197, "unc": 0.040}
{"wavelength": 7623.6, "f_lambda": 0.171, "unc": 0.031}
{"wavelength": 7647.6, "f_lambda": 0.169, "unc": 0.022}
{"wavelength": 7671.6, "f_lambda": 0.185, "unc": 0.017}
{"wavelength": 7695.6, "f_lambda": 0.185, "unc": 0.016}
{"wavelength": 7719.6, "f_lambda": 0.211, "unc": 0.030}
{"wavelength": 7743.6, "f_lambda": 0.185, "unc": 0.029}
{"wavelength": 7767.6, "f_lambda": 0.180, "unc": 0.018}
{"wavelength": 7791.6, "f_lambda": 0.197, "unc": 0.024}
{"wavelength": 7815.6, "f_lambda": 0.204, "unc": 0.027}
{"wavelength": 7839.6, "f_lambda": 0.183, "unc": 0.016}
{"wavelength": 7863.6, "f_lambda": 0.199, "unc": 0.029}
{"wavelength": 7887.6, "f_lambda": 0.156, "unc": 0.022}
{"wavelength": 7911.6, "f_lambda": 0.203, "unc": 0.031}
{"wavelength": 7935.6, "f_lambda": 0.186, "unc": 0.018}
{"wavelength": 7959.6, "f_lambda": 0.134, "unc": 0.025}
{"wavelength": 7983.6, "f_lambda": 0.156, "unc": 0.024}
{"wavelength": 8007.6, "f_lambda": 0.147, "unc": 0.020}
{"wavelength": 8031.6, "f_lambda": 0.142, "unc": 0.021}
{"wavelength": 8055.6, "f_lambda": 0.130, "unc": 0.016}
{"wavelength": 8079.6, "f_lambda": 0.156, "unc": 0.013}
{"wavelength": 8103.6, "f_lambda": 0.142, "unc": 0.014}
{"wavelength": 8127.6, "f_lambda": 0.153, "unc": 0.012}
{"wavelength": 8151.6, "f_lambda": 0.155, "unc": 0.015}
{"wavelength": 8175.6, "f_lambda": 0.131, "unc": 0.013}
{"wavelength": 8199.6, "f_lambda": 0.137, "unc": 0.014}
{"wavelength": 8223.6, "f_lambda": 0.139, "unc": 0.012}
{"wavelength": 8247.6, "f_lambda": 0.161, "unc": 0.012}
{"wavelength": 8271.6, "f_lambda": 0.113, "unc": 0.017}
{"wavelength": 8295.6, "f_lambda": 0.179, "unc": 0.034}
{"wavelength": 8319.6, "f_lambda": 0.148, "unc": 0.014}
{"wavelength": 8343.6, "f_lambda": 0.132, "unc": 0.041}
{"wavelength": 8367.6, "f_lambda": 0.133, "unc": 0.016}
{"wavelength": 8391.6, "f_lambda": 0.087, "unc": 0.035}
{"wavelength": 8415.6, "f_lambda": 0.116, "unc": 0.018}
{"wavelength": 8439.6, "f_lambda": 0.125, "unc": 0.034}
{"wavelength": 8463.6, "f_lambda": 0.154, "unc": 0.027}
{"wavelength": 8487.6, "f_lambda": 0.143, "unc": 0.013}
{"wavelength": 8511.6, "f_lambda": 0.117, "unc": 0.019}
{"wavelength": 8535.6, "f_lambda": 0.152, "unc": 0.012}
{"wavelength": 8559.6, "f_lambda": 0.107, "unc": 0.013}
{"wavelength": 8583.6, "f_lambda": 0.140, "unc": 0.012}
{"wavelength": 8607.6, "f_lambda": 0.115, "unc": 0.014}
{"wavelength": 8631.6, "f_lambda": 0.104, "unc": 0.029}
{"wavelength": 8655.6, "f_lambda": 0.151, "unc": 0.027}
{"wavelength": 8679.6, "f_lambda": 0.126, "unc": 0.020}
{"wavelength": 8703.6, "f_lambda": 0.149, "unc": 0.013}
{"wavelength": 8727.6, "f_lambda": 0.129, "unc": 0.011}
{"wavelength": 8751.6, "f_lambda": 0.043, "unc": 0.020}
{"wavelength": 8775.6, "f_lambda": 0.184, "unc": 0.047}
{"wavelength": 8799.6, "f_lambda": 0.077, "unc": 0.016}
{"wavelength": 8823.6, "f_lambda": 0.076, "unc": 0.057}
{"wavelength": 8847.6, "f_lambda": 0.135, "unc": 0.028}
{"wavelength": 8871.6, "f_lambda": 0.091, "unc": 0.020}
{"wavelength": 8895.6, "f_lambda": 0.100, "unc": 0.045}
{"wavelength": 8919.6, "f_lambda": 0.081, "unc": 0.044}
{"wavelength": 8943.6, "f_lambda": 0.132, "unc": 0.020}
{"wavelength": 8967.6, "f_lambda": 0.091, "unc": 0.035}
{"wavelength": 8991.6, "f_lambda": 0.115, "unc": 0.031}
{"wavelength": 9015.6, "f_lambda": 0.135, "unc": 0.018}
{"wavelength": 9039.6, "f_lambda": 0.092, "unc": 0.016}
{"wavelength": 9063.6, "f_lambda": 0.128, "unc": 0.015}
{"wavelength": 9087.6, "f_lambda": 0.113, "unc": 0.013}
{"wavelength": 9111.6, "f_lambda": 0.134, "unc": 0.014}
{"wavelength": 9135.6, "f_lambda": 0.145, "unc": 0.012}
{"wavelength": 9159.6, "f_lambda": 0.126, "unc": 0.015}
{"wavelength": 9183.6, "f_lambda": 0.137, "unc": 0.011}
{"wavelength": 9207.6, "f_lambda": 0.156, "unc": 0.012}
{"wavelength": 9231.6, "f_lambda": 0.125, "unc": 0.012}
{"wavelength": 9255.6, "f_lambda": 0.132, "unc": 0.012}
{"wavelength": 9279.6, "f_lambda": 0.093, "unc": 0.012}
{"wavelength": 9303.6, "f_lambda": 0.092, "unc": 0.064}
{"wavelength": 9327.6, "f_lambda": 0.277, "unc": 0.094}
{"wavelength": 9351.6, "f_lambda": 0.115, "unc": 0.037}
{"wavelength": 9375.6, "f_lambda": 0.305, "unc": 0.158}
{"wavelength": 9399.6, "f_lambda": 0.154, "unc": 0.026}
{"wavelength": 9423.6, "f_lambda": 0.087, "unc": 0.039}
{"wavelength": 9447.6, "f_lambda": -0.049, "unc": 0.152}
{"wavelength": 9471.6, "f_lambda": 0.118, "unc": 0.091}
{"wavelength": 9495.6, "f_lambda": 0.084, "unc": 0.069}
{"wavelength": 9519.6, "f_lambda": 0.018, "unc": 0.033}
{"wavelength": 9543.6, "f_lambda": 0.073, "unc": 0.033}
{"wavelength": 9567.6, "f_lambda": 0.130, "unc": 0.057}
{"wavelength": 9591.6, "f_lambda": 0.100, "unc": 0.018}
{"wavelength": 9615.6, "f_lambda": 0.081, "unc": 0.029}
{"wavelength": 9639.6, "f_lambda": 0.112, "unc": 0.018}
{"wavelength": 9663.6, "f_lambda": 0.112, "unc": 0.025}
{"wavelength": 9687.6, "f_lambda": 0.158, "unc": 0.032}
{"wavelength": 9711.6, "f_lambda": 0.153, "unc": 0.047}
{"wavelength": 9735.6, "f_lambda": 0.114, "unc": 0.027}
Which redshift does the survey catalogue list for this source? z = 1.78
